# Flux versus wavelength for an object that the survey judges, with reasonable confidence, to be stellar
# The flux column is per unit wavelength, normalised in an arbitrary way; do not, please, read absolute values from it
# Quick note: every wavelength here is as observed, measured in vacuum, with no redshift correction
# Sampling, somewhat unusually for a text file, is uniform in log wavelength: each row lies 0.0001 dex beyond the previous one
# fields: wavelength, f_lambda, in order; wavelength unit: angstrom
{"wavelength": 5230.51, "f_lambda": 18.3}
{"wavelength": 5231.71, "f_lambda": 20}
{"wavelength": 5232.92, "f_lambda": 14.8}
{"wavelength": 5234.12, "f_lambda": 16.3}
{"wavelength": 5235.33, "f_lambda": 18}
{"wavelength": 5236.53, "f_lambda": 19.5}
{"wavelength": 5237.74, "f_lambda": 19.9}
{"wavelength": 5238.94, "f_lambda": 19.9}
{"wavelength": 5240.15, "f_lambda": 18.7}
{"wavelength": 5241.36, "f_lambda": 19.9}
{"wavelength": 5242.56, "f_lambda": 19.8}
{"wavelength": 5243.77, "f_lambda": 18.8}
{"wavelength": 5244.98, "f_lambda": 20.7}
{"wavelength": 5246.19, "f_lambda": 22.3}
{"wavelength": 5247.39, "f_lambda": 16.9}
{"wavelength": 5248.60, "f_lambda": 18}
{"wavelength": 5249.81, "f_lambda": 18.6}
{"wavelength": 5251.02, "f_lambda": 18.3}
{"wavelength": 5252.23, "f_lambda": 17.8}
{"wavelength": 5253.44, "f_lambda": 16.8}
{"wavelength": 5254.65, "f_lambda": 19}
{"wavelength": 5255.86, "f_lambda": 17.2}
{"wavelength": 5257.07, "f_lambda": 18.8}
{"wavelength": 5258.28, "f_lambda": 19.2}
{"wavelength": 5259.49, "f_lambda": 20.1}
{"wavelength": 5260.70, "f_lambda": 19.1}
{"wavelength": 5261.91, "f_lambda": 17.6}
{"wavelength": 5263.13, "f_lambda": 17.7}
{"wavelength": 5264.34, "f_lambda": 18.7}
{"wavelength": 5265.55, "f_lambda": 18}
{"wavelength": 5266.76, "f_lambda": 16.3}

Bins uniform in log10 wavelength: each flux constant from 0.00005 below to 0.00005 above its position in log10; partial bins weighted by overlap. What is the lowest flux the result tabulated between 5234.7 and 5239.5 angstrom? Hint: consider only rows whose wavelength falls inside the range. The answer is 18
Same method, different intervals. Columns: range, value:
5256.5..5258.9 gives 18.8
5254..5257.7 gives 17.2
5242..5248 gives 16.9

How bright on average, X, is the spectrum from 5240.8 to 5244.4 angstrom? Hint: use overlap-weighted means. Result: 19.5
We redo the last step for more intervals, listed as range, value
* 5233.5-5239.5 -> 18.7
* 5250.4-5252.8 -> 18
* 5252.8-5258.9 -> 18.2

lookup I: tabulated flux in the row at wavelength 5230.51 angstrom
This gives 18.3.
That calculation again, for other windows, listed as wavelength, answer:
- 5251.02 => 18.3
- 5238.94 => 19.9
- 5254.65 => 19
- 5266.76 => 16.3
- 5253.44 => 16.8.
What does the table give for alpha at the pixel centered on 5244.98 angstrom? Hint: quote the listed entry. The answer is 20.7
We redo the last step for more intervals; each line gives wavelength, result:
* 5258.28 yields 19.2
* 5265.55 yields 18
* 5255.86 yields 17.2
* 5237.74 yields 19.9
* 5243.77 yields 18.8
